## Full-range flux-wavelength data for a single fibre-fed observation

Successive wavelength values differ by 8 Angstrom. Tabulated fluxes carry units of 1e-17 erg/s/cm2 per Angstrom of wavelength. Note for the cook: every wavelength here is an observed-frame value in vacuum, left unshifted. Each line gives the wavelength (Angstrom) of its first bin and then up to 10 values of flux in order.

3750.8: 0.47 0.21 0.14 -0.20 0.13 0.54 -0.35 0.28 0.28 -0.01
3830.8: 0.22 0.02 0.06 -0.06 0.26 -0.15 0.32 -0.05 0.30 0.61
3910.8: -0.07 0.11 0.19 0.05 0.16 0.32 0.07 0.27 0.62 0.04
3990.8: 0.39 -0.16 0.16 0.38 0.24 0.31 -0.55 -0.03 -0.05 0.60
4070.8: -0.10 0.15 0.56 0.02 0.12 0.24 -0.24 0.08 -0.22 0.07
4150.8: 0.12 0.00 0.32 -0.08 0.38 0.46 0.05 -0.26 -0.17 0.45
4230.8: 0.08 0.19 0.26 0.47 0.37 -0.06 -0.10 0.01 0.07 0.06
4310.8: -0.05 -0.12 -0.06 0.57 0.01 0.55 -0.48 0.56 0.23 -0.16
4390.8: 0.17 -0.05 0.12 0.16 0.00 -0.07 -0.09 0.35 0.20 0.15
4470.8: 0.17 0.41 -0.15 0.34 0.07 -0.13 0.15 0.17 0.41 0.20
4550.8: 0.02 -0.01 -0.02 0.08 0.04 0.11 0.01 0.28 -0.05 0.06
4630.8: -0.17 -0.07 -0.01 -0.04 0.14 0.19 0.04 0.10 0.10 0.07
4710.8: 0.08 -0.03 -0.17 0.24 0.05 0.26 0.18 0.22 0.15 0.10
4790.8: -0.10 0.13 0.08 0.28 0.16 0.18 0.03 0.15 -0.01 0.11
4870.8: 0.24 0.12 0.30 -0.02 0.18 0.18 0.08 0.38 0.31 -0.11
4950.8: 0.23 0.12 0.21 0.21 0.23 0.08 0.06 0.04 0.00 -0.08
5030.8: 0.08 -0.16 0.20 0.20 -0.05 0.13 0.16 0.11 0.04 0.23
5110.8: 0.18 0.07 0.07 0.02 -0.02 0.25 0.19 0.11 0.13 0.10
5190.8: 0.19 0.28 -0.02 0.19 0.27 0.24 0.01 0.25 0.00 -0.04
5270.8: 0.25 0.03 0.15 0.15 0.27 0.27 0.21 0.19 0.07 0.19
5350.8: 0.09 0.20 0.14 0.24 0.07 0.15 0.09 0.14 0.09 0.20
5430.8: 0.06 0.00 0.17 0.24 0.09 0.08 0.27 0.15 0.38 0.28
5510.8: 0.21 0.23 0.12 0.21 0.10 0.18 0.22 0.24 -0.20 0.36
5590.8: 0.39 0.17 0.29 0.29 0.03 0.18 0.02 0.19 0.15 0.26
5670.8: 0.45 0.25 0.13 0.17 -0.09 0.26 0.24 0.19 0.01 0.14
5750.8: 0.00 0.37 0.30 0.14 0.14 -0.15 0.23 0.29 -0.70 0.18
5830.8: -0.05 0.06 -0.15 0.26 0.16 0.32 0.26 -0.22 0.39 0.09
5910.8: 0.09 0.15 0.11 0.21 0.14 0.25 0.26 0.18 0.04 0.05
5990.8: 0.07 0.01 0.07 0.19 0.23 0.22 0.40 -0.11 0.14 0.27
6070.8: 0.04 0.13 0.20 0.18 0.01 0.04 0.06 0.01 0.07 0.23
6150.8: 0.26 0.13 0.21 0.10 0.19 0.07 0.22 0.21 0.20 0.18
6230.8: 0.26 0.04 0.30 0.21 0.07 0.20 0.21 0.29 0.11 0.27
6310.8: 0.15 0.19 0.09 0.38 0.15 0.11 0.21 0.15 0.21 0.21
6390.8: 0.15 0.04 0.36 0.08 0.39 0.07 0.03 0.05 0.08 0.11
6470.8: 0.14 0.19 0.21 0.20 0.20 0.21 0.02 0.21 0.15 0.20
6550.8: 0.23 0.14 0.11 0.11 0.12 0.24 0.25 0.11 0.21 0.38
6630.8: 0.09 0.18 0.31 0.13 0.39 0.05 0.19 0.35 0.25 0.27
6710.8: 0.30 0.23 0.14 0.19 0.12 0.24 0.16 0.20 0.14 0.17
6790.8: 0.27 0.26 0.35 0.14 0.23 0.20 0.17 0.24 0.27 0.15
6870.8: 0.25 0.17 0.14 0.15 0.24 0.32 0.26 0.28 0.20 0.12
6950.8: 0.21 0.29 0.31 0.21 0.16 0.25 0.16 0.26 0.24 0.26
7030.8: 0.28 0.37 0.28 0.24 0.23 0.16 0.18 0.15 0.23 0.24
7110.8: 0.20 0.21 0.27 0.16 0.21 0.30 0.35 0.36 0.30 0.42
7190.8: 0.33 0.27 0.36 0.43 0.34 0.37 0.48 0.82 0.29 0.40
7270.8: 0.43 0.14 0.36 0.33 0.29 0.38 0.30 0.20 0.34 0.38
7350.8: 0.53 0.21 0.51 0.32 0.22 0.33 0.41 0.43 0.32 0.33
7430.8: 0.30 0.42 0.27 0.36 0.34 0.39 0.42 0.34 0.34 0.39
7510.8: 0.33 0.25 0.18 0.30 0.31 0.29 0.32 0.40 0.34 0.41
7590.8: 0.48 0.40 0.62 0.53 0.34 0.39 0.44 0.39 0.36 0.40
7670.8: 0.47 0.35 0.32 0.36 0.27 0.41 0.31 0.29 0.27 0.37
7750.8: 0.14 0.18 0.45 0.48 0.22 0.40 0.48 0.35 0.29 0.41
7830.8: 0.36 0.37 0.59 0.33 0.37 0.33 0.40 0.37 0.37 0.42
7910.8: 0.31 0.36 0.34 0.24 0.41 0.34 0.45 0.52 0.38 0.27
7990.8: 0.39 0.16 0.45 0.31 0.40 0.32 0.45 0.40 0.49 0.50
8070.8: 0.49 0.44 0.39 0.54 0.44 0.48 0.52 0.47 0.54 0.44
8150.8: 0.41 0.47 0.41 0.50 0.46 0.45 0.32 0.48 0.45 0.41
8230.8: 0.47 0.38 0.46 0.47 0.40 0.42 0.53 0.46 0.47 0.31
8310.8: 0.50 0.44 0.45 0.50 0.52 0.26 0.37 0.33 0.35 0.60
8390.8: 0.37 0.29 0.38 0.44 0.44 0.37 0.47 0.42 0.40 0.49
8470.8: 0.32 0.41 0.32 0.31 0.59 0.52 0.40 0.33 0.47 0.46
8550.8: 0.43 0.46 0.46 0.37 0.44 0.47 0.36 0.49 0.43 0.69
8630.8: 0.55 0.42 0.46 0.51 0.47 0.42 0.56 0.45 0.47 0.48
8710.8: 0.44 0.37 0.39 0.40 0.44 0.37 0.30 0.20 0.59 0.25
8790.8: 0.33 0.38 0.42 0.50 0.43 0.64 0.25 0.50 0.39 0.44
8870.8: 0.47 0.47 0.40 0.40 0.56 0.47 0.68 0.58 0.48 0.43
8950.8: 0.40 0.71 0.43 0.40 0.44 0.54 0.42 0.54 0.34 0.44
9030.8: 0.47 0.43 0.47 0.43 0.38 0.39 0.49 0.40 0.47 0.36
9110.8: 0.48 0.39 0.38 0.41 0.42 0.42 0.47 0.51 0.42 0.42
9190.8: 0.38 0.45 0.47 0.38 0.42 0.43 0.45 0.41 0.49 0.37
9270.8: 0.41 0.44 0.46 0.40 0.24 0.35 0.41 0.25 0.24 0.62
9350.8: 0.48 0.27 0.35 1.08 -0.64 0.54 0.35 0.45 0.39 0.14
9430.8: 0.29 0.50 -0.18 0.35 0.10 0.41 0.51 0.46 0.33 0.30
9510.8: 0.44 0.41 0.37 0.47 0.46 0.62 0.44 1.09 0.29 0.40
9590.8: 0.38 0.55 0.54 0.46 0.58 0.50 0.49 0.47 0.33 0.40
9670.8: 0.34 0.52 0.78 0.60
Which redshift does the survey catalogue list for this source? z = 0.799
